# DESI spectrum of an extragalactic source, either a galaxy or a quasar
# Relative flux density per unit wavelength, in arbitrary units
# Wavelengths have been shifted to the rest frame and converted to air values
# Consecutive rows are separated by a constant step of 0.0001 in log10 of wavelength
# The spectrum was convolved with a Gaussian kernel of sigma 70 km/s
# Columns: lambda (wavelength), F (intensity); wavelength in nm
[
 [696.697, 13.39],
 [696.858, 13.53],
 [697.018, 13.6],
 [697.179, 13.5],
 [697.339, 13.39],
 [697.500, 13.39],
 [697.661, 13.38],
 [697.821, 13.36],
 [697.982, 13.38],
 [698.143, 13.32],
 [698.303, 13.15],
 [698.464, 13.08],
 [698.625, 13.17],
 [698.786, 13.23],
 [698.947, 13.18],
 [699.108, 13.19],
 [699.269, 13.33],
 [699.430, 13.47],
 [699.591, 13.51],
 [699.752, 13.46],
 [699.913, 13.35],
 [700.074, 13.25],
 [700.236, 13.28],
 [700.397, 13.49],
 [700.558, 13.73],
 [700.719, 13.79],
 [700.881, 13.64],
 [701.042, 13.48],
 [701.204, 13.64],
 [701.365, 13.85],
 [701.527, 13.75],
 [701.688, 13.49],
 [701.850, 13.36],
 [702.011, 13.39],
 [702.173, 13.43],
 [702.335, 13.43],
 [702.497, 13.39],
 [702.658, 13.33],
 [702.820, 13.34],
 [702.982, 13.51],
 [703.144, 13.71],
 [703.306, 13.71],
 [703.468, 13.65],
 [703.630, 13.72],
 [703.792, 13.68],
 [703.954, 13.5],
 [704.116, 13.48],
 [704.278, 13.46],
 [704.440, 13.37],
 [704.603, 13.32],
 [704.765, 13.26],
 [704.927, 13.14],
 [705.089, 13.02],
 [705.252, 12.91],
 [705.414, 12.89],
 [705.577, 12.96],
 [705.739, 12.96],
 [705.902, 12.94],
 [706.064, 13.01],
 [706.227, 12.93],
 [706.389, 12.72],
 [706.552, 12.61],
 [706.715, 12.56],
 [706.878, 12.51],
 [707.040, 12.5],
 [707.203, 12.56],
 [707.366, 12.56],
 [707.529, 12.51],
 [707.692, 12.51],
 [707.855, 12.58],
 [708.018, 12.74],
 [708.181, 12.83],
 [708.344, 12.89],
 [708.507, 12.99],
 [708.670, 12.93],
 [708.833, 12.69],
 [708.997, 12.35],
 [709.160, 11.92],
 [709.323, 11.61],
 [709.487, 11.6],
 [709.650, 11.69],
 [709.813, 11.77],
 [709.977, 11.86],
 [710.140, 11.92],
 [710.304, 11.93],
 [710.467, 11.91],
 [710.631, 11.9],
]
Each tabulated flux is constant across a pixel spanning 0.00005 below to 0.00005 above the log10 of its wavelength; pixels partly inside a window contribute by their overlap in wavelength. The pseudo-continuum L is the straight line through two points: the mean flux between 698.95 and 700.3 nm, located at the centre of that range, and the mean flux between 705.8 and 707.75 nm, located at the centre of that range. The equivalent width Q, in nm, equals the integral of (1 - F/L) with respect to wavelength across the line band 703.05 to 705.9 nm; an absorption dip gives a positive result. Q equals -0.10 nm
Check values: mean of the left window 13.3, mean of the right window 12.7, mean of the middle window 13.3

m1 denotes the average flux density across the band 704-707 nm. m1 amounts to 13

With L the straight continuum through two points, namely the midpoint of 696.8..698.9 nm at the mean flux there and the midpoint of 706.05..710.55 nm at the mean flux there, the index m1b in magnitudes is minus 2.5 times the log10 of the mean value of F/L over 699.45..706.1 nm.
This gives -0.04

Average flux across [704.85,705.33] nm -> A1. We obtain 13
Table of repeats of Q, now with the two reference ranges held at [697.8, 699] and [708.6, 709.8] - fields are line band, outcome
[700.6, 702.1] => -0.080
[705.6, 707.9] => -0.063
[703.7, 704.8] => -0.073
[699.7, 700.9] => -0.043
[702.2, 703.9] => -0.108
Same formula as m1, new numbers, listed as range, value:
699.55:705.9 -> 13.4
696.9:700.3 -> 13.3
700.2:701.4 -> 13.6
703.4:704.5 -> 13.6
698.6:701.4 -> 13.4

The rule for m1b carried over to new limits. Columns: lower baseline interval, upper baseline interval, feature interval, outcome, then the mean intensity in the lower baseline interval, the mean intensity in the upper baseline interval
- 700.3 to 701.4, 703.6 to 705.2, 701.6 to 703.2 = 0.01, 13.7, 13.4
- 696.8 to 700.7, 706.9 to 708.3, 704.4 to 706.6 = -0.02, 13.4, 12.6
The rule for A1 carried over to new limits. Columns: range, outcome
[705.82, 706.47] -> 12.9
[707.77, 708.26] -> 12.7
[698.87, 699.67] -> 13.3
